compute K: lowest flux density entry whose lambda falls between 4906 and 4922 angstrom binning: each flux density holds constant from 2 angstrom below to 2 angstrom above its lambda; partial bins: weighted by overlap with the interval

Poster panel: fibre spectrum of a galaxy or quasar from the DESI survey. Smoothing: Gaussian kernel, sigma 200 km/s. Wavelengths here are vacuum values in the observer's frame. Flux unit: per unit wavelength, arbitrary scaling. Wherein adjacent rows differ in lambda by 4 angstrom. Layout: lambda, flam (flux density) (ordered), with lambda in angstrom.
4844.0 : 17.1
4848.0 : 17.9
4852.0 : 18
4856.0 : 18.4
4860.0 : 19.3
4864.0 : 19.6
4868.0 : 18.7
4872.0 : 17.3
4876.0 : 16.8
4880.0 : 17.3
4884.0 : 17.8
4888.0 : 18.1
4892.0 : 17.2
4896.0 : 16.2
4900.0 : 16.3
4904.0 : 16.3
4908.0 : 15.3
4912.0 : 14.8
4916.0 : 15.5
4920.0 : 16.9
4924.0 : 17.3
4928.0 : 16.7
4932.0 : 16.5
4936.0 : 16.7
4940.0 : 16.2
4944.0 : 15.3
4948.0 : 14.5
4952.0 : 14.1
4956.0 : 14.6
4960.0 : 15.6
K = 14.8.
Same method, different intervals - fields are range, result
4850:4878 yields 16.8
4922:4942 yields 16.2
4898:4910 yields 15.3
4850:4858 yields 18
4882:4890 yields 17.8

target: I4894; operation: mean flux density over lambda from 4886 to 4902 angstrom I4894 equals 17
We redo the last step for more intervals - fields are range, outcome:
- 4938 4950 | 15.3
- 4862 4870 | 19.1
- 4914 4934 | 16.6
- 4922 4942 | 16.7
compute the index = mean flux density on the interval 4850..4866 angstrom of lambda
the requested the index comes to 18.8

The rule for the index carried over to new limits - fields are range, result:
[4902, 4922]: 15.8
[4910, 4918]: 15.2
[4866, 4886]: 17.6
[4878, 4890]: 17.7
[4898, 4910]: 16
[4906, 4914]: 15.1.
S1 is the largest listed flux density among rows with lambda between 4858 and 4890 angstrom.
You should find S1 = 19.6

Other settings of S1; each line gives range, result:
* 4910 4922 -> 16.9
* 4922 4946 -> 17.3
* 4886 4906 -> 18.1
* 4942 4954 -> 15.3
